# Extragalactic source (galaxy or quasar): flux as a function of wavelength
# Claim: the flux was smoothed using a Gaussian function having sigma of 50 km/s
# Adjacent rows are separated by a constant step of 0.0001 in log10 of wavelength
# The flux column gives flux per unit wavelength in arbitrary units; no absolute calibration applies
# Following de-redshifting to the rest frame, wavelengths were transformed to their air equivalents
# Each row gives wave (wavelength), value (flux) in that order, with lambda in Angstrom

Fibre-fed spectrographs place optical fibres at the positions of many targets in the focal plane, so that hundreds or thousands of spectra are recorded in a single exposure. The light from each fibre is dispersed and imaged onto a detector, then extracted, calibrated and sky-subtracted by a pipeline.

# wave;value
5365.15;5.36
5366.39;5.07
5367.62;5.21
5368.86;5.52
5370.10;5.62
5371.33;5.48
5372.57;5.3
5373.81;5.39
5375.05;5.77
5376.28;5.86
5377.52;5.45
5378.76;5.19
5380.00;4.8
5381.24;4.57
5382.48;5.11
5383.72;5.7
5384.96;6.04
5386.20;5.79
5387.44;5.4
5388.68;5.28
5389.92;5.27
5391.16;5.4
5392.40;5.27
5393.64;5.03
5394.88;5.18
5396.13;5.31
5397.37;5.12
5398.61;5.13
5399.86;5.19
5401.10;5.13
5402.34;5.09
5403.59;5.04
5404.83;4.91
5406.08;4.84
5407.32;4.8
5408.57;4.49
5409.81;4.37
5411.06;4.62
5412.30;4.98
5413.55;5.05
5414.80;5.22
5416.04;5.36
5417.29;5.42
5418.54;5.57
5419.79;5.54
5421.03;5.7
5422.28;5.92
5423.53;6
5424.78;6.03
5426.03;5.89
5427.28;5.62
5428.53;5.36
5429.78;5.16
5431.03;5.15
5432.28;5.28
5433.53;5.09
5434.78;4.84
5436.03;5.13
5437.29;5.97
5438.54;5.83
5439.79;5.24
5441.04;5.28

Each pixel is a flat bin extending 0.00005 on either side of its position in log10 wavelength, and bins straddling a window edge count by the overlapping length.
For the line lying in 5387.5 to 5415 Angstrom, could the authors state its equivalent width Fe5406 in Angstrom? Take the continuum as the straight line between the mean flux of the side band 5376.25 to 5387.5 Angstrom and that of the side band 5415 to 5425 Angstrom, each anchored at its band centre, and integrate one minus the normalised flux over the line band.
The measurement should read 2.37 Angstrom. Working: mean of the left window 5.36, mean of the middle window 5.04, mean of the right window 5.66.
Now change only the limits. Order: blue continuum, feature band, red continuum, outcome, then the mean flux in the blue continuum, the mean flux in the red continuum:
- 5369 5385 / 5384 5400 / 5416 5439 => 0.2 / 5.38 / 5.52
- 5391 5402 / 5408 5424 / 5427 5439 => 0.1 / 5.19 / 5.33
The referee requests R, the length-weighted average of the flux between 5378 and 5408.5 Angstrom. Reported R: 5.18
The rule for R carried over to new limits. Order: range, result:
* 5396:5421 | 5.07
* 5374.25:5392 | 5.4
